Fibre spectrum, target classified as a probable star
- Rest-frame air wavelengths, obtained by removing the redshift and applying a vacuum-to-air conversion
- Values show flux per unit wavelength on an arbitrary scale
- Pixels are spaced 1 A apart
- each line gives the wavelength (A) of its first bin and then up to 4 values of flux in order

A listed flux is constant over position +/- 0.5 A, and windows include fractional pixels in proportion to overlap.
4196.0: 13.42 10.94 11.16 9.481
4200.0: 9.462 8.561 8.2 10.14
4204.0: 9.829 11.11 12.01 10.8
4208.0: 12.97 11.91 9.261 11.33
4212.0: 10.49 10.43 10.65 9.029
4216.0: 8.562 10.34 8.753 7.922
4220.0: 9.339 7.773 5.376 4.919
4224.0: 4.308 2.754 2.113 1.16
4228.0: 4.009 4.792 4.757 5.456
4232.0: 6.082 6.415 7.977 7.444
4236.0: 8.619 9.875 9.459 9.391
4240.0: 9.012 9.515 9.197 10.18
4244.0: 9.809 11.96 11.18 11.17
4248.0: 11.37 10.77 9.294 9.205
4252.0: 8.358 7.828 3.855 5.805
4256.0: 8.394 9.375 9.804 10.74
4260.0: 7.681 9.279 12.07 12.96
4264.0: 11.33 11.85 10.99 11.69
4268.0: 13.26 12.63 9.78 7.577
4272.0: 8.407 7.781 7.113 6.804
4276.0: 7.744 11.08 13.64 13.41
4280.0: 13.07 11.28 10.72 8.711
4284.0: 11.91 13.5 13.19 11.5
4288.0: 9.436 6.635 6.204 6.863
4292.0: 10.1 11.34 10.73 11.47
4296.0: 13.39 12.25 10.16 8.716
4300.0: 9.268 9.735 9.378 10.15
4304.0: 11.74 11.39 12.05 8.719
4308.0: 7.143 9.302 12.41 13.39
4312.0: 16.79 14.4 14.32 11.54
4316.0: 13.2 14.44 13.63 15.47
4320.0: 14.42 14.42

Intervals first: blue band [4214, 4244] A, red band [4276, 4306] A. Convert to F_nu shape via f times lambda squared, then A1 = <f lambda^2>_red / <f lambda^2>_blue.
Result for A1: 1.54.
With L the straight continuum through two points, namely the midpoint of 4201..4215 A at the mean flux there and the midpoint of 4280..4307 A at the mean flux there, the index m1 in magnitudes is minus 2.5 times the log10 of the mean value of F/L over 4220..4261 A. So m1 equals 0.34 mag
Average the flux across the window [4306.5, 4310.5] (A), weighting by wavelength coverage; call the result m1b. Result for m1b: 9.39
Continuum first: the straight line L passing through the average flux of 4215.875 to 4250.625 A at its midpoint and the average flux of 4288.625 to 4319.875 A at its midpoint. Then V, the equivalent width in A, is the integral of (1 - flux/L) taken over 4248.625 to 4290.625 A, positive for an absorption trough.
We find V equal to -1.7 A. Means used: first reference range 7.74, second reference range 11.2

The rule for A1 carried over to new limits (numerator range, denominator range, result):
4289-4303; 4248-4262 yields 1.15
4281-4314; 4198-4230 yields 1.35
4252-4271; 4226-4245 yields 1.35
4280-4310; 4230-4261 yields 1.20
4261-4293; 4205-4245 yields 1.31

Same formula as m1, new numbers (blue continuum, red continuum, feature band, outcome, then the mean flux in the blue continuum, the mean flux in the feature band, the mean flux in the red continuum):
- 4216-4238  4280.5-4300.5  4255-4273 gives -0.18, 6.33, 10.3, 10.4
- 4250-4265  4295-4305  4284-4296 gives 0.00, 9.15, 10.3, 10.6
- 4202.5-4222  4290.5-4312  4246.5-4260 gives 0.16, 10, 8.87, 10.6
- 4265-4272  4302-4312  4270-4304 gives 0.08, 10.9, 10.1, 10.9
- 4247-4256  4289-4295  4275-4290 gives -0.21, 8.47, 10.8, 9.05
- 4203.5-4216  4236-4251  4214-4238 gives 0.50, 10.7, 6.58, 10.1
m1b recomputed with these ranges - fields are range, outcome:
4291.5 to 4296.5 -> 11.4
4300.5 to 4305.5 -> 10.5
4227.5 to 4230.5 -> 4.52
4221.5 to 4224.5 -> 4.87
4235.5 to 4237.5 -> 9.25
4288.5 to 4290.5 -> 6.42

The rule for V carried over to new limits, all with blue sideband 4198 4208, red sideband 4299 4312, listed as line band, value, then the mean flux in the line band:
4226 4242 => 5.4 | 6.85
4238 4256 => 1.9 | 9.27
